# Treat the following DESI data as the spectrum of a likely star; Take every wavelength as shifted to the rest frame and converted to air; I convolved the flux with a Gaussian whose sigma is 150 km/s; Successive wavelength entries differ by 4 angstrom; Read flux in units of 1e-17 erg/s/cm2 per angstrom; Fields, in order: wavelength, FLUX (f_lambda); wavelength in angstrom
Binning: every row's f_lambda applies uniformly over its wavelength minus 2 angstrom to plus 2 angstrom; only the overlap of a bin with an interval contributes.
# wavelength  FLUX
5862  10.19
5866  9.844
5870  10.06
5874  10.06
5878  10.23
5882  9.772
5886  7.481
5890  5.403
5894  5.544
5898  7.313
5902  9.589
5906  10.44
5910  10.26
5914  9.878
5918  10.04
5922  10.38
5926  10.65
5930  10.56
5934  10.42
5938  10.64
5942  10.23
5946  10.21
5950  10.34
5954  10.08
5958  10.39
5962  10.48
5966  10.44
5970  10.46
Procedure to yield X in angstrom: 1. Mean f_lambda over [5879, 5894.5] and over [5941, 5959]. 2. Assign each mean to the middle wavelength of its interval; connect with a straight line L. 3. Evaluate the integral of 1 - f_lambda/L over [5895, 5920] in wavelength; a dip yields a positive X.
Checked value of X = -3.21 angstrom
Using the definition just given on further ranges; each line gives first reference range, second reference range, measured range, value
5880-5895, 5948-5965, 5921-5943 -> -3.1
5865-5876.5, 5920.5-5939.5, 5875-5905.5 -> 6.2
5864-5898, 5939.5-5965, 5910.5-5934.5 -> -1.9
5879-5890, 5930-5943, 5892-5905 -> 1.7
